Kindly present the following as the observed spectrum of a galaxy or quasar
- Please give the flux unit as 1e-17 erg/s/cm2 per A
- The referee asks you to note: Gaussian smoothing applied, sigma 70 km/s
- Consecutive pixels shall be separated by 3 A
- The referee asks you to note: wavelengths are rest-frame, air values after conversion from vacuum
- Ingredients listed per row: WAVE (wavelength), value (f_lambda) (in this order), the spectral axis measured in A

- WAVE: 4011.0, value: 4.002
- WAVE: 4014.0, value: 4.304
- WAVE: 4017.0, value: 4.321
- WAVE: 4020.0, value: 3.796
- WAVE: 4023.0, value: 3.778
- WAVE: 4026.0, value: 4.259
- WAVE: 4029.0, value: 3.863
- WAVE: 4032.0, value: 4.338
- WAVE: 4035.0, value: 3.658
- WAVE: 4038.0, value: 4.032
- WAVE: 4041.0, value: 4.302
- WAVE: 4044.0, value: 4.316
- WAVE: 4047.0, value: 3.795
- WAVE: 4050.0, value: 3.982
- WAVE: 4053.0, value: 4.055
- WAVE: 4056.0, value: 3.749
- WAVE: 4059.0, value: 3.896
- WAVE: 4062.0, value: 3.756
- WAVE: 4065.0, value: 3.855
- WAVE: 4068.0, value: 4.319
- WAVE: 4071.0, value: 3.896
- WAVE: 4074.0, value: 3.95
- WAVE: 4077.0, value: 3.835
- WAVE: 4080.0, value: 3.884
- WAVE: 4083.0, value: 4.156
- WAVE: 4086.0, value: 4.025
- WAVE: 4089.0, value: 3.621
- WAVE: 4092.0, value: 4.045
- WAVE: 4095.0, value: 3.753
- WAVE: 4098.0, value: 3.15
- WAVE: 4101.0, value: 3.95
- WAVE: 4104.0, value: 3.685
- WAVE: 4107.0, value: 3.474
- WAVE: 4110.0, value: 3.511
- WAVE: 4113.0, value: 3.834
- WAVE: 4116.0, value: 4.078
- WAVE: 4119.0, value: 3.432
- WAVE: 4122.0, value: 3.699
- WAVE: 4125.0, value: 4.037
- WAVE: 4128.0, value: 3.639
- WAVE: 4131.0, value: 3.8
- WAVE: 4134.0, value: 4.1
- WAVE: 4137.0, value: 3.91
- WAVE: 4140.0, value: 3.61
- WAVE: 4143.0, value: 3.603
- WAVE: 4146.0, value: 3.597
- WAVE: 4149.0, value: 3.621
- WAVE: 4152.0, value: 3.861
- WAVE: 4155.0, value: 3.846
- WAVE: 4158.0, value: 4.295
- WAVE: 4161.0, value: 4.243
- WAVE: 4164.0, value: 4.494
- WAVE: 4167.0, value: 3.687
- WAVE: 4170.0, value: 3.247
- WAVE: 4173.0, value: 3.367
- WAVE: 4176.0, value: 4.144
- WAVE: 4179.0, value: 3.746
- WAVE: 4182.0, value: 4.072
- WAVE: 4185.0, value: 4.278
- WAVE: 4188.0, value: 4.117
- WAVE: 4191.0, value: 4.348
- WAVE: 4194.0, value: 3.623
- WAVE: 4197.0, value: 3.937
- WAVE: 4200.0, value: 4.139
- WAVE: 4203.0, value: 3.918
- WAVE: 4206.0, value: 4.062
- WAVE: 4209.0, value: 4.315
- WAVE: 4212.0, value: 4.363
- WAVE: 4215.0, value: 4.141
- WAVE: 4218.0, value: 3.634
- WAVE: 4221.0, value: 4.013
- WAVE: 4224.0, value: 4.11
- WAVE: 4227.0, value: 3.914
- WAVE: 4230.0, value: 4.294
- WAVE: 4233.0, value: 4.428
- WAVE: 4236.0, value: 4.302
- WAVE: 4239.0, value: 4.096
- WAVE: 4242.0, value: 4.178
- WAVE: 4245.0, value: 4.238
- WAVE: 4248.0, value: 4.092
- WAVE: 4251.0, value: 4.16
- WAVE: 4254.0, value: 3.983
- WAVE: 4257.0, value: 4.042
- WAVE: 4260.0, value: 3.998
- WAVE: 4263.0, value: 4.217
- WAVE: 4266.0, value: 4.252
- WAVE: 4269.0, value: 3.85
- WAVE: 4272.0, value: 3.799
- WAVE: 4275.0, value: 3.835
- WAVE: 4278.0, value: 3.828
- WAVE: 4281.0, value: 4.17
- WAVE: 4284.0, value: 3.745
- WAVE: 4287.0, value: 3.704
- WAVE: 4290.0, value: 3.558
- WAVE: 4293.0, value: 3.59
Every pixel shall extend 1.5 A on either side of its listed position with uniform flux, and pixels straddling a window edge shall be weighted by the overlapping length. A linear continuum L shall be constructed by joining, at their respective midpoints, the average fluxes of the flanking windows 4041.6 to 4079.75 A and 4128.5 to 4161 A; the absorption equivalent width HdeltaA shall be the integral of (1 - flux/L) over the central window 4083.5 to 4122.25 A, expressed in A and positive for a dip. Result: 1.7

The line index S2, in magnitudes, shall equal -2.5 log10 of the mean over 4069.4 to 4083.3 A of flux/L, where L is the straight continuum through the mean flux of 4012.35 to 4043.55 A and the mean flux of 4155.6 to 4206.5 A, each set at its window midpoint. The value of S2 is 0.03 mag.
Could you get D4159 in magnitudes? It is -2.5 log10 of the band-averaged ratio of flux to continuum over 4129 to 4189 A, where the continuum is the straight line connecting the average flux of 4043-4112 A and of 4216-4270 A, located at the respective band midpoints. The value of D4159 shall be 0.03 mag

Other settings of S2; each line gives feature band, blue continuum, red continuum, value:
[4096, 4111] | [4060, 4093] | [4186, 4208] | 0.11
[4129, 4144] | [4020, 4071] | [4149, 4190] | 0.04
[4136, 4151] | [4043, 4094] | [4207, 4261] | 0.10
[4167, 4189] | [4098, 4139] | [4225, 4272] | 0.03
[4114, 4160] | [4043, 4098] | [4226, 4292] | 0.04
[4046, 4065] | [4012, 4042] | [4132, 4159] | 0.04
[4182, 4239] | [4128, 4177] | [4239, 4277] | -0.04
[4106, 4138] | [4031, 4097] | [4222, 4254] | 0.07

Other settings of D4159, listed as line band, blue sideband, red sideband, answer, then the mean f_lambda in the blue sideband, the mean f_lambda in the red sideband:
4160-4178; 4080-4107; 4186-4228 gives 0.03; 3.78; 4.05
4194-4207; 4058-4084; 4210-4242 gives 0.04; 3.95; 4.13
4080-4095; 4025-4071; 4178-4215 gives 0.03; 4.01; 4.08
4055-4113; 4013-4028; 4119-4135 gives 0.03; 4.08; 3.81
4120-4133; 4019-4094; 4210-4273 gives 0.06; 3.97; 4.1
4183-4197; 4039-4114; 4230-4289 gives -0.02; 3.87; 4.05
